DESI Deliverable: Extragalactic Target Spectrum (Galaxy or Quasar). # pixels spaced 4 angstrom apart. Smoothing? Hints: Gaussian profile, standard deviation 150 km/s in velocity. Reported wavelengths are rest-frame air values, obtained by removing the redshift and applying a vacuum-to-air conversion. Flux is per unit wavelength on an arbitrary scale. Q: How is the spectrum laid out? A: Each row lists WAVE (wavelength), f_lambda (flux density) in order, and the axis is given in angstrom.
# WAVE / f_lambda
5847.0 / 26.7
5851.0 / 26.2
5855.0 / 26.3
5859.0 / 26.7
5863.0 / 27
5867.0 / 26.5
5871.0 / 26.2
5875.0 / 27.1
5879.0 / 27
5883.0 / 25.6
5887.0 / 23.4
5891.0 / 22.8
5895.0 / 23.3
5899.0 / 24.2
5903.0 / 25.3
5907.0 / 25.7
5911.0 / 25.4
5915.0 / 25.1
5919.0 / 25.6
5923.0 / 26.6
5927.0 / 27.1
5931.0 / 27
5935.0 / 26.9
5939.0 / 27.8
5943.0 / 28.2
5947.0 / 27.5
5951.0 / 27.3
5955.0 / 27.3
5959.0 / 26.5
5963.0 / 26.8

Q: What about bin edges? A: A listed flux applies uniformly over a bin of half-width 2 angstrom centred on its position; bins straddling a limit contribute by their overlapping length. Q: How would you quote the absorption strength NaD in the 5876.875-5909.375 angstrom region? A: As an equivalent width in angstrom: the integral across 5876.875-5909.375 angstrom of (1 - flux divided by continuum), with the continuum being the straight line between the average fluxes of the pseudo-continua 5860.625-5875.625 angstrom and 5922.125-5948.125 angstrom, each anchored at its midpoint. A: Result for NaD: 2.7 angstrom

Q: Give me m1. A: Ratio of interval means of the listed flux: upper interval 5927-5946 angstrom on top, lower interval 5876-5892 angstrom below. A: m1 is 1.1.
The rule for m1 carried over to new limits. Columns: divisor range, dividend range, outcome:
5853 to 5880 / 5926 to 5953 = 1.03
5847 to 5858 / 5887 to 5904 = 0.90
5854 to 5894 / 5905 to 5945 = 1.03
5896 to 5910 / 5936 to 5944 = 1.12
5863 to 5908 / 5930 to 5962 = 1.08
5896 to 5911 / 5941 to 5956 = 1.10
